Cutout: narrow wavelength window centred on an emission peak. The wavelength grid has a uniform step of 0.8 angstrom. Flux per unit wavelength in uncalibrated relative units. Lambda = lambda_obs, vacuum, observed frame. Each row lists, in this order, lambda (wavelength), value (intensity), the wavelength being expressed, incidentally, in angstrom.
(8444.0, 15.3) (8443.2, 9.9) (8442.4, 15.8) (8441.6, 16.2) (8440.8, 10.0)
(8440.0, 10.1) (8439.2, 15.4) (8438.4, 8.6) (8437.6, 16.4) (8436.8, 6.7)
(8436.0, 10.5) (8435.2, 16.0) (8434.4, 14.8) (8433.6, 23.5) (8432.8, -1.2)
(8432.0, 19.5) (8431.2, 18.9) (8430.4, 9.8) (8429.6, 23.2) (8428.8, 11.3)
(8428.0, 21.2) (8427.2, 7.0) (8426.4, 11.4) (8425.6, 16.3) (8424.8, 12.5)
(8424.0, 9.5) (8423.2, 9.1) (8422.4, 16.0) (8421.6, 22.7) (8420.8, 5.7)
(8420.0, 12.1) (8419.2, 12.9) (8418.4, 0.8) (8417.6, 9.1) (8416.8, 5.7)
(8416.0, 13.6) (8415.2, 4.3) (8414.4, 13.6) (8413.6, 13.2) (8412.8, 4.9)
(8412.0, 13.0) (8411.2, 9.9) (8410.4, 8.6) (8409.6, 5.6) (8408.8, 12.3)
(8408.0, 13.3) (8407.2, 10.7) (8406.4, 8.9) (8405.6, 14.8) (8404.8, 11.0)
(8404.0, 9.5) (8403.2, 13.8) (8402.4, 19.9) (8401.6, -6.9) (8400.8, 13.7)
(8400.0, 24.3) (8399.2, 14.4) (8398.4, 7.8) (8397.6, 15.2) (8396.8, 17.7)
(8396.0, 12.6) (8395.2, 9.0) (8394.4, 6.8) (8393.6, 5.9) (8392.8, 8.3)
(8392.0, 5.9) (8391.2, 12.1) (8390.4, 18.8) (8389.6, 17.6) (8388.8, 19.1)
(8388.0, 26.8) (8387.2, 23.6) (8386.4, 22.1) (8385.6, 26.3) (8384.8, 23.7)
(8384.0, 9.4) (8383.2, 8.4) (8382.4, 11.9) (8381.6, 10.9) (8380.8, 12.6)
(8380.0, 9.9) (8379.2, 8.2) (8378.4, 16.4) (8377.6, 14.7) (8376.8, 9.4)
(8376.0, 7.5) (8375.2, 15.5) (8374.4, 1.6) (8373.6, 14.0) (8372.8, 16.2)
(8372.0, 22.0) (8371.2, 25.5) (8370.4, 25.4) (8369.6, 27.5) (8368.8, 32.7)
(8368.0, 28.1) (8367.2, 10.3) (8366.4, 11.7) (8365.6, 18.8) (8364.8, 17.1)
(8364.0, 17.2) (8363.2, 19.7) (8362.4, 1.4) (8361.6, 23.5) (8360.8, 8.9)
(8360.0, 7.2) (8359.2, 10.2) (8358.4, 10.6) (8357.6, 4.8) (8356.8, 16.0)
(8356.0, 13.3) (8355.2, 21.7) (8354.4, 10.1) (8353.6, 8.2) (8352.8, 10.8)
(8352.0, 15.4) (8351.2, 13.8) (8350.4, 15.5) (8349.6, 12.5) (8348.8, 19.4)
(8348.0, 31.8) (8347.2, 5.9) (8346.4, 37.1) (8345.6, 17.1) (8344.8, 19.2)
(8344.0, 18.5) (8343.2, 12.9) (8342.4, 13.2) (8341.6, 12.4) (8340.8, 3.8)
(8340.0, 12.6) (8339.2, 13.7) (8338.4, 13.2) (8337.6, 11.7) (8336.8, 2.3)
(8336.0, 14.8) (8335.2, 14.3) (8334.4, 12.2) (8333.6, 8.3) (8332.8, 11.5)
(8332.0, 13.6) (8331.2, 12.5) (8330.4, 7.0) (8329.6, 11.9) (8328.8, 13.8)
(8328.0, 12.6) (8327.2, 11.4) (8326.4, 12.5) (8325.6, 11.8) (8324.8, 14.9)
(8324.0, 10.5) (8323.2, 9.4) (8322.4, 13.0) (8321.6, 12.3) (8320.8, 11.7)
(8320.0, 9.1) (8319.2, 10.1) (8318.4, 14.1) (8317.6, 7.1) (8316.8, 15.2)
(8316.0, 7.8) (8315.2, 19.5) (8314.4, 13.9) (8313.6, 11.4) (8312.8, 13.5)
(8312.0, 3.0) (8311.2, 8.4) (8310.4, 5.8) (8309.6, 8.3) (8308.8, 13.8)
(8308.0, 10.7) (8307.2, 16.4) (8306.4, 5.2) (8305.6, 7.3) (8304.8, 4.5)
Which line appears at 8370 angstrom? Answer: [S II] 6716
